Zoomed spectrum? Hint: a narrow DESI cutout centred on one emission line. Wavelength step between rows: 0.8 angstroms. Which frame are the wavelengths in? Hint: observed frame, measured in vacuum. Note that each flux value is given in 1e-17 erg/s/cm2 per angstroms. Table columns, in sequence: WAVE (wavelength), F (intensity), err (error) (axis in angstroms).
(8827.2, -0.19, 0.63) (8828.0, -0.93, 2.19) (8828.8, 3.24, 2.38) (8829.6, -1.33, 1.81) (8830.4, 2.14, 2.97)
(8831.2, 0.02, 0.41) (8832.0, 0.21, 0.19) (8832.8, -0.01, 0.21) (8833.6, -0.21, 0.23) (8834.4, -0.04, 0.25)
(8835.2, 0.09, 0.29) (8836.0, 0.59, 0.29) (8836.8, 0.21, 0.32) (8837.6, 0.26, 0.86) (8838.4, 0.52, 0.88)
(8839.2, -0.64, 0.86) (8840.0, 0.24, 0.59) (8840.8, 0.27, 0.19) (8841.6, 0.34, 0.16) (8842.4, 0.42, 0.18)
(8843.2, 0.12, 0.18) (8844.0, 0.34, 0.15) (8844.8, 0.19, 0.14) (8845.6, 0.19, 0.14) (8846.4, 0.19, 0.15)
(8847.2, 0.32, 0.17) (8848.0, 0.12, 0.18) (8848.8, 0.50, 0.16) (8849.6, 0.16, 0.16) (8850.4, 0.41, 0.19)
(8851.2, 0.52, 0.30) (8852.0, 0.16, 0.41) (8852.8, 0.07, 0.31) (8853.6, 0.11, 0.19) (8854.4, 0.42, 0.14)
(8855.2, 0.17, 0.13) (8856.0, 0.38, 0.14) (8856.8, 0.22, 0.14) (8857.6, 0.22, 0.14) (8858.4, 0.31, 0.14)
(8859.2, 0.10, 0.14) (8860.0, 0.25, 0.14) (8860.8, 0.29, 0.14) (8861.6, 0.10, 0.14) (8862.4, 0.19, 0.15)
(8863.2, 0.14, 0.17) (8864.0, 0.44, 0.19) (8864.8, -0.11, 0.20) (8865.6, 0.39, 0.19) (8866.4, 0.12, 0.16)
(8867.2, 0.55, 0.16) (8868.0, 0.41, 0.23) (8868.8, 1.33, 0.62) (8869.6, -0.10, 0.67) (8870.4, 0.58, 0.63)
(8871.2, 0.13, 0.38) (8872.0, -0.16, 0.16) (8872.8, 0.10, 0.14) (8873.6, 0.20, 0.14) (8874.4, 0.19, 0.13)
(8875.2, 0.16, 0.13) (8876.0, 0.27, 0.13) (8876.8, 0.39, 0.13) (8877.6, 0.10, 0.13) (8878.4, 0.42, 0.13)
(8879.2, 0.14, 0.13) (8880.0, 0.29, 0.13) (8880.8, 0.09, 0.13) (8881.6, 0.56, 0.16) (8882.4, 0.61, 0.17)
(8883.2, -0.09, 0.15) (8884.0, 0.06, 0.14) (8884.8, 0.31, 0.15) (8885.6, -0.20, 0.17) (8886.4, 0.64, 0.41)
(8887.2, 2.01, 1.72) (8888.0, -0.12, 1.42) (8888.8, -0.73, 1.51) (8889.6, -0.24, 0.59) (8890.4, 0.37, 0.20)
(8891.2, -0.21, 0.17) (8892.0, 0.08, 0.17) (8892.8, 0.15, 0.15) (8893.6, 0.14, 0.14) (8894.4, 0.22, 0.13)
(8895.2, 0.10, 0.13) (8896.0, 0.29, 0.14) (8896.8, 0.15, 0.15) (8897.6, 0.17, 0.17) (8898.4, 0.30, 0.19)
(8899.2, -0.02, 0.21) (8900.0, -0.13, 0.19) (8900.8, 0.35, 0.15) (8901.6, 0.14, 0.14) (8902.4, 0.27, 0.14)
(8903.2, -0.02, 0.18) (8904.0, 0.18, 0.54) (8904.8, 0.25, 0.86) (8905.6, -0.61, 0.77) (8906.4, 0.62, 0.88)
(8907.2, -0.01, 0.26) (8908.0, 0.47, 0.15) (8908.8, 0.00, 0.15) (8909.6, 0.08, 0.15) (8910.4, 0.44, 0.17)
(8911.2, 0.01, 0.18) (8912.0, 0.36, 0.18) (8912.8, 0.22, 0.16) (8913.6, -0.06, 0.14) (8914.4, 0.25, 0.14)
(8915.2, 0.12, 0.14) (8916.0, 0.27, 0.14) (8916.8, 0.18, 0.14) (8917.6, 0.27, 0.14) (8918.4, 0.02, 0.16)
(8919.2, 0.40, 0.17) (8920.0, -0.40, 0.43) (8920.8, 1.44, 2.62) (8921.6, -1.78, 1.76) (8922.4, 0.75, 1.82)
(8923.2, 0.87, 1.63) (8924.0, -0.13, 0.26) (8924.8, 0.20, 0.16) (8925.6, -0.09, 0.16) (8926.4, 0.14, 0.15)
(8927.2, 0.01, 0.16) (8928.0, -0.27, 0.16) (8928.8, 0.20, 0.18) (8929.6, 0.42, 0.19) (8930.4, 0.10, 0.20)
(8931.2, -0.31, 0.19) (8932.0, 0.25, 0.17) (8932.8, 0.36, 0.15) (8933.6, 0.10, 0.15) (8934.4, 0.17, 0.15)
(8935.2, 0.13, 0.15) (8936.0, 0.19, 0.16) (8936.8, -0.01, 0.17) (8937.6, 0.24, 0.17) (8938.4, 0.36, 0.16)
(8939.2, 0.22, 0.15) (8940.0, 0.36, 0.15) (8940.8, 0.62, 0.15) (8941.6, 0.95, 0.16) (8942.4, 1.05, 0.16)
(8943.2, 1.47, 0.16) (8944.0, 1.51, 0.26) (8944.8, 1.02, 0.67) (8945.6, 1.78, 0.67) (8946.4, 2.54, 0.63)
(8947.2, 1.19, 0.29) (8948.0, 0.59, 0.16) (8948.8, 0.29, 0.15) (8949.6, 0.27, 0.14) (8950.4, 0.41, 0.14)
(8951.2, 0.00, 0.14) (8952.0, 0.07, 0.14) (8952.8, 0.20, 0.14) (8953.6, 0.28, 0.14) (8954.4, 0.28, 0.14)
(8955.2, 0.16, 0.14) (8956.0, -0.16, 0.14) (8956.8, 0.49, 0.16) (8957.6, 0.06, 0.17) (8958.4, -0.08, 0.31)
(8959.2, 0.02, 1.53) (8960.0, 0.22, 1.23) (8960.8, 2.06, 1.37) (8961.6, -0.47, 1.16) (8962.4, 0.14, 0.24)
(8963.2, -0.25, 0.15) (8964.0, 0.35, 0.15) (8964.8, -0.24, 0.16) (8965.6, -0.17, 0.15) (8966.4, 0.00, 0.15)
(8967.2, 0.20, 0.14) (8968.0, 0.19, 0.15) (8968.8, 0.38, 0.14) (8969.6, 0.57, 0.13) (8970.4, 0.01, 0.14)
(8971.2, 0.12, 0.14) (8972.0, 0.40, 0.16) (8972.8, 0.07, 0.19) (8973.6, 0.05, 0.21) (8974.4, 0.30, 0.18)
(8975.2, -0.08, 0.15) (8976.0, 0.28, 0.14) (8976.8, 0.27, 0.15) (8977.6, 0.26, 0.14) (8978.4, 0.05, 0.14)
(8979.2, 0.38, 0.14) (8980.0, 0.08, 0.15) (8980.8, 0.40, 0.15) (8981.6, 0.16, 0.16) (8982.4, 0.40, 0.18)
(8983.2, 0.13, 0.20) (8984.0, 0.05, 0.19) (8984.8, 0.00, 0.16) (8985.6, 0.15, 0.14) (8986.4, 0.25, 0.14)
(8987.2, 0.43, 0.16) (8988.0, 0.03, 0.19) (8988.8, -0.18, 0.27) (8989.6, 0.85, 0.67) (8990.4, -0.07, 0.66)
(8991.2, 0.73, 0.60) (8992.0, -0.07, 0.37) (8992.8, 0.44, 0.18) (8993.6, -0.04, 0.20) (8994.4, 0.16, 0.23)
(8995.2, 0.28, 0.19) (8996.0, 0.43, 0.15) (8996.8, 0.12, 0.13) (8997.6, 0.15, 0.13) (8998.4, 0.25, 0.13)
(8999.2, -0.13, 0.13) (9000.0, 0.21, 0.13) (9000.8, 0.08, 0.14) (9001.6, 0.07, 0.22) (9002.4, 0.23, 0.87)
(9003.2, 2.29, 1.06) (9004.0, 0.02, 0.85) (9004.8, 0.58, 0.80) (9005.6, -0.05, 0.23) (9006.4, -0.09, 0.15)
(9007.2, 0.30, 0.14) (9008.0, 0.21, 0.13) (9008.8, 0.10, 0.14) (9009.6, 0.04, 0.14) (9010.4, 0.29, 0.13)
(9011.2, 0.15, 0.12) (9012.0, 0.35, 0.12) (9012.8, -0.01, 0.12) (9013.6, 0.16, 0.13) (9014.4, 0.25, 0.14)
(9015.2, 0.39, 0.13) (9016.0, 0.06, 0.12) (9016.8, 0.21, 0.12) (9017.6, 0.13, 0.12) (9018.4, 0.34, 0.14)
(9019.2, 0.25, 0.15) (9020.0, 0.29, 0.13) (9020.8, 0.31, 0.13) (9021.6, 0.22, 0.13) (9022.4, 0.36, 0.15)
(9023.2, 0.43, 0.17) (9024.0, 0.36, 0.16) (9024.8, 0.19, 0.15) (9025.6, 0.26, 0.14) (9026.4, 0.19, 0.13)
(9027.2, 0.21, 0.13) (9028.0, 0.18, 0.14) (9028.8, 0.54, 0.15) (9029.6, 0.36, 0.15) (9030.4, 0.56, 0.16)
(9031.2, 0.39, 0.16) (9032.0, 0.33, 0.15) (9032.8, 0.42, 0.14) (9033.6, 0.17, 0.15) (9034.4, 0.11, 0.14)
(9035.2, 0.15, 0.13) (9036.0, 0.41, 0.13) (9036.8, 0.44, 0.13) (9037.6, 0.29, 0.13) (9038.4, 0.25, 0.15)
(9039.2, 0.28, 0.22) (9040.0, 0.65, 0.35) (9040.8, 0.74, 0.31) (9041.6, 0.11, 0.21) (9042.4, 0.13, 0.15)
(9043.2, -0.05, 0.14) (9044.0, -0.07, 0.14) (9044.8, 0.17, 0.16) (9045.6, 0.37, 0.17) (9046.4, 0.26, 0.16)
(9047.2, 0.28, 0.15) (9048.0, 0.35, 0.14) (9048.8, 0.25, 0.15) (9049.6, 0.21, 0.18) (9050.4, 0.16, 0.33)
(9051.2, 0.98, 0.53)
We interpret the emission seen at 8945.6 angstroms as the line H-beta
